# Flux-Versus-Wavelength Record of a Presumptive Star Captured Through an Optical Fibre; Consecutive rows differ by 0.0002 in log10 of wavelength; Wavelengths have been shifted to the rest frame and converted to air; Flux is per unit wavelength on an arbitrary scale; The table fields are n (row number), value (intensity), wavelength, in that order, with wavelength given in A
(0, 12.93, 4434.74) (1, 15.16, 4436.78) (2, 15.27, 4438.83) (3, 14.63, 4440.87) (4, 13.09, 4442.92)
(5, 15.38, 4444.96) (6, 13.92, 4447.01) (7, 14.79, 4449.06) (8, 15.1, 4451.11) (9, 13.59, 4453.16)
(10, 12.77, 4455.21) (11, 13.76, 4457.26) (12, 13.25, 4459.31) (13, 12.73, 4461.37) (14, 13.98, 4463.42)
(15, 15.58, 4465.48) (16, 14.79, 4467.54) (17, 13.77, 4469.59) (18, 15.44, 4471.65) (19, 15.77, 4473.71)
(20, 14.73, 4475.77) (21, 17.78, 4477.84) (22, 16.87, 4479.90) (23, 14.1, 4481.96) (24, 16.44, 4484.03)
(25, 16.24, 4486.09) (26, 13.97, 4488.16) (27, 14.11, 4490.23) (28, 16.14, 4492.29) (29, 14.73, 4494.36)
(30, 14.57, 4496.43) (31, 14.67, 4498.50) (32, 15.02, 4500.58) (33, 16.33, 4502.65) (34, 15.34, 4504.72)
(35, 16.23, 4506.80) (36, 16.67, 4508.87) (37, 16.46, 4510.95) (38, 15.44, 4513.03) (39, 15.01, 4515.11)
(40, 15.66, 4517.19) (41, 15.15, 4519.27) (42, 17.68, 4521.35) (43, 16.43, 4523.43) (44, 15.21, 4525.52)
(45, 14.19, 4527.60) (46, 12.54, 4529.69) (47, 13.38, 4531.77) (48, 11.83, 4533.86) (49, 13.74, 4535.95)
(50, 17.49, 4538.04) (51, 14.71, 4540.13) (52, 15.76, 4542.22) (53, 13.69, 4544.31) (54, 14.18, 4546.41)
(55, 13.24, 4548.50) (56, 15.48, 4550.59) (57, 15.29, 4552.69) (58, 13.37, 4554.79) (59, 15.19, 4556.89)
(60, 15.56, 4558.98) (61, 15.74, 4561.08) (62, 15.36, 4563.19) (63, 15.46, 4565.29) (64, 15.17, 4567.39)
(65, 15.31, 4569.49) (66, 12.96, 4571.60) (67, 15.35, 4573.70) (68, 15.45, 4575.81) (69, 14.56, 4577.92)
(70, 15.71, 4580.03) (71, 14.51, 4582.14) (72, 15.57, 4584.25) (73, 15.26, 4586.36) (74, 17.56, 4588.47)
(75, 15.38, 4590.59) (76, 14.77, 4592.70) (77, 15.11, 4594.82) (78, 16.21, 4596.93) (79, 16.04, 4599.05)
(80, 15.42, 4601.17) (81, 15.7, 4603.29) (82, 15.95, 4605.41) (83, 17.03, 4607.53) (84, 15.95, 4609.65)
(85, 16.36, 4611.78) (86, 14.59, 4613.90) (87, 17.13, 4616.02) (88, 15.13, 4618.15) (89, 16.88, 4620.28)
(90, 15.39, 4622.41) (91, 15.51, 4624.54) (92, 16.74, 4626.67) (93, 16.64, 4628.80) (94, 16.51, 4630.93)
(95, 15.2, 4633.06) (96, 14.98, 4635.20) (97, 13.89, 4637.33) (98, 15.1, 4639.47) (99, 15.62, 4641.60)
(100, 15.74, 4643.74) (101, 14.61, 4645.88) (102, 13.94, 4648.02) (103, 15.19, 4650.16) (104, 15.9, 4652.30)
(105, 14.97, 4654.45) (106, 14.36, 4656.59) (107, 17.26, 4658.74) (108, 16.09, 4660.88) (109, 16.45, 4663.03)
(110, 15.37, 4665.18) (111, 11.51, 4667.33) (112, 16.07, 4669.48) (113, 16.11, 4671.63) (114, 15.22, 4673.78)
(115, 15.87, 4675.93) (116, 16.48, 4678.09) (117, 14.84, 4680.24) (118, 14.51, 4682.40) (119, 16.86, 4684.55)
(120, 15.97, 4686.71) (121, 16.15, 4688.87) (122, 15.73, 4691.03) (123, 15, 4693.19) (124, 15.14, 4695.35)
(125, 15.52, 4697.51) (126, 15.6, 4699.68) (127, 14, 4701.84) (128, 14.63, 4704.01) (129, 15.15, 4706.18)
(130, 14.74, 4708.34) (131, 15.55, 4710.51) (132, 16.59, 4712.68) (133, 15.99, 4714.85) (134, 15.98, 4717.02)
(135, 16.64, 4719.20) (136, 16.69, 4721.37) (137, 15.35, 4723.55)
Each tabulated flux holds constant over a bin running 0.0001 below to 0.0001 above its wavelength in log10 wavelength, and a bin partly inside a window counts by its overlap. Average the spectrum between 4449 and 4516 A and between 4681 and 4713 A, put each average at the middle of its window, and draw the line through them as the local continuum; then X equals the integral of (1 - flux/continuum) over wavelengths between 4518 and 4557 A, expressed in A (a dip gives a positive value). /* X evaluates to 1.2 A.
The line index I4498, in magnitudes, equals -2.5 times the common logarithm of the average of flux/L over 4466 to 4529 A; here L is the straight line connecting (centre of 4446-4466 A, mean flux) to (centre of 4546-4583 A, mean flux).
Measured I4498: -0.09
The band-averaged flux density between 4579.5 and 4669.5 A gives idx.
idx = 15.6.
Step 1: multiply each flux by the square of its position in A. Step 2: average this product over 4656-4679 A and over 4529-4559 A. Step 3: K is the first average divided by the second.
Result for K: 1.14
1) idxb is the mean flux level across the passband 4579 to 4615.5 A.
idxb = 15.7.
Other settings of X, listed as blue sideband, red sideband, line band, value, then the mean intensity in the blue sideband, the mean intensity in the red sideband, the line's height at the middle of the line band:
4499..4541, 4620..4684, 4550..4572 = 0.3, 15.2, 15.4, 15.3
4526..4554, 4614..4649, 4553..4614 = -2.2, 14.3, 15.5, 14.9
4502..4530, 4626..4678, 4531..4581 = 2.7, 15.7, 15.4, 15.6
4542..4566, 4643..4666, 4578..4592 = -0.5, 14.8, 15.4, 15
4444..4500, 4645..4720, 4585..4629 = -2.1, 14.8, 15.4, 15.2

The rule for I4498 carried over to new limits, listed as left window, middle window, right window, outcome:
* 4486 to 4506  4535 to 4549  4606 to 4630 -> 0.051 mag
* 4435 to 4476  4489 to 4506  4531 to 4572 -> -0.046 mag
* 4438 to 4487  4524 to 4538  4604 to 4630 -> 0.110 mag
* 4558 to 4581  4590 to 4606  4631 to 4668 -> -0.030 mag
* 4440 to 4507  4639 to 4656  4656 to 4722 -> 0.021 mag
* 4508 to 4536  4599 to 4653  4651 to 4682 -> -0.024 mag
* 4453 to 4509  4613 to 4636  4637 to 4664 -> -0.042 mag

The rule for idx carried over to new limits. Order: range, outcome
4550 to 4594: 15.2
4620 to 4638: 15.7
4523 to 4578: 14.7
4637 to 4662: 15.3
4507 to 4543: 15.2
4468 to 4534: 15.3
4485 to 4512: 15.4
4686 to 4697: 15.6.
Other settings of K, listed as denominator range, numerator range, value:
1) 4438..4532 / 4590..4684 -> 1.11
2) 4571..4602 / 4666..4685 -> 1.03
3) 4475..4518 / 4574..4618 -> 1.05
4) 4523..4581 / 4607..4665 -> 1.10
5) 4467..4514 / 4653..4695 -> 1.09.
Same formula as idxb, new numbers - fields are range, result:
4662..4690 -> 15.5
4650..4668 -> 15.3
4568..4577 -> 14.8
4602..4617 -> 16.1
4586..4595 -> 15.7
